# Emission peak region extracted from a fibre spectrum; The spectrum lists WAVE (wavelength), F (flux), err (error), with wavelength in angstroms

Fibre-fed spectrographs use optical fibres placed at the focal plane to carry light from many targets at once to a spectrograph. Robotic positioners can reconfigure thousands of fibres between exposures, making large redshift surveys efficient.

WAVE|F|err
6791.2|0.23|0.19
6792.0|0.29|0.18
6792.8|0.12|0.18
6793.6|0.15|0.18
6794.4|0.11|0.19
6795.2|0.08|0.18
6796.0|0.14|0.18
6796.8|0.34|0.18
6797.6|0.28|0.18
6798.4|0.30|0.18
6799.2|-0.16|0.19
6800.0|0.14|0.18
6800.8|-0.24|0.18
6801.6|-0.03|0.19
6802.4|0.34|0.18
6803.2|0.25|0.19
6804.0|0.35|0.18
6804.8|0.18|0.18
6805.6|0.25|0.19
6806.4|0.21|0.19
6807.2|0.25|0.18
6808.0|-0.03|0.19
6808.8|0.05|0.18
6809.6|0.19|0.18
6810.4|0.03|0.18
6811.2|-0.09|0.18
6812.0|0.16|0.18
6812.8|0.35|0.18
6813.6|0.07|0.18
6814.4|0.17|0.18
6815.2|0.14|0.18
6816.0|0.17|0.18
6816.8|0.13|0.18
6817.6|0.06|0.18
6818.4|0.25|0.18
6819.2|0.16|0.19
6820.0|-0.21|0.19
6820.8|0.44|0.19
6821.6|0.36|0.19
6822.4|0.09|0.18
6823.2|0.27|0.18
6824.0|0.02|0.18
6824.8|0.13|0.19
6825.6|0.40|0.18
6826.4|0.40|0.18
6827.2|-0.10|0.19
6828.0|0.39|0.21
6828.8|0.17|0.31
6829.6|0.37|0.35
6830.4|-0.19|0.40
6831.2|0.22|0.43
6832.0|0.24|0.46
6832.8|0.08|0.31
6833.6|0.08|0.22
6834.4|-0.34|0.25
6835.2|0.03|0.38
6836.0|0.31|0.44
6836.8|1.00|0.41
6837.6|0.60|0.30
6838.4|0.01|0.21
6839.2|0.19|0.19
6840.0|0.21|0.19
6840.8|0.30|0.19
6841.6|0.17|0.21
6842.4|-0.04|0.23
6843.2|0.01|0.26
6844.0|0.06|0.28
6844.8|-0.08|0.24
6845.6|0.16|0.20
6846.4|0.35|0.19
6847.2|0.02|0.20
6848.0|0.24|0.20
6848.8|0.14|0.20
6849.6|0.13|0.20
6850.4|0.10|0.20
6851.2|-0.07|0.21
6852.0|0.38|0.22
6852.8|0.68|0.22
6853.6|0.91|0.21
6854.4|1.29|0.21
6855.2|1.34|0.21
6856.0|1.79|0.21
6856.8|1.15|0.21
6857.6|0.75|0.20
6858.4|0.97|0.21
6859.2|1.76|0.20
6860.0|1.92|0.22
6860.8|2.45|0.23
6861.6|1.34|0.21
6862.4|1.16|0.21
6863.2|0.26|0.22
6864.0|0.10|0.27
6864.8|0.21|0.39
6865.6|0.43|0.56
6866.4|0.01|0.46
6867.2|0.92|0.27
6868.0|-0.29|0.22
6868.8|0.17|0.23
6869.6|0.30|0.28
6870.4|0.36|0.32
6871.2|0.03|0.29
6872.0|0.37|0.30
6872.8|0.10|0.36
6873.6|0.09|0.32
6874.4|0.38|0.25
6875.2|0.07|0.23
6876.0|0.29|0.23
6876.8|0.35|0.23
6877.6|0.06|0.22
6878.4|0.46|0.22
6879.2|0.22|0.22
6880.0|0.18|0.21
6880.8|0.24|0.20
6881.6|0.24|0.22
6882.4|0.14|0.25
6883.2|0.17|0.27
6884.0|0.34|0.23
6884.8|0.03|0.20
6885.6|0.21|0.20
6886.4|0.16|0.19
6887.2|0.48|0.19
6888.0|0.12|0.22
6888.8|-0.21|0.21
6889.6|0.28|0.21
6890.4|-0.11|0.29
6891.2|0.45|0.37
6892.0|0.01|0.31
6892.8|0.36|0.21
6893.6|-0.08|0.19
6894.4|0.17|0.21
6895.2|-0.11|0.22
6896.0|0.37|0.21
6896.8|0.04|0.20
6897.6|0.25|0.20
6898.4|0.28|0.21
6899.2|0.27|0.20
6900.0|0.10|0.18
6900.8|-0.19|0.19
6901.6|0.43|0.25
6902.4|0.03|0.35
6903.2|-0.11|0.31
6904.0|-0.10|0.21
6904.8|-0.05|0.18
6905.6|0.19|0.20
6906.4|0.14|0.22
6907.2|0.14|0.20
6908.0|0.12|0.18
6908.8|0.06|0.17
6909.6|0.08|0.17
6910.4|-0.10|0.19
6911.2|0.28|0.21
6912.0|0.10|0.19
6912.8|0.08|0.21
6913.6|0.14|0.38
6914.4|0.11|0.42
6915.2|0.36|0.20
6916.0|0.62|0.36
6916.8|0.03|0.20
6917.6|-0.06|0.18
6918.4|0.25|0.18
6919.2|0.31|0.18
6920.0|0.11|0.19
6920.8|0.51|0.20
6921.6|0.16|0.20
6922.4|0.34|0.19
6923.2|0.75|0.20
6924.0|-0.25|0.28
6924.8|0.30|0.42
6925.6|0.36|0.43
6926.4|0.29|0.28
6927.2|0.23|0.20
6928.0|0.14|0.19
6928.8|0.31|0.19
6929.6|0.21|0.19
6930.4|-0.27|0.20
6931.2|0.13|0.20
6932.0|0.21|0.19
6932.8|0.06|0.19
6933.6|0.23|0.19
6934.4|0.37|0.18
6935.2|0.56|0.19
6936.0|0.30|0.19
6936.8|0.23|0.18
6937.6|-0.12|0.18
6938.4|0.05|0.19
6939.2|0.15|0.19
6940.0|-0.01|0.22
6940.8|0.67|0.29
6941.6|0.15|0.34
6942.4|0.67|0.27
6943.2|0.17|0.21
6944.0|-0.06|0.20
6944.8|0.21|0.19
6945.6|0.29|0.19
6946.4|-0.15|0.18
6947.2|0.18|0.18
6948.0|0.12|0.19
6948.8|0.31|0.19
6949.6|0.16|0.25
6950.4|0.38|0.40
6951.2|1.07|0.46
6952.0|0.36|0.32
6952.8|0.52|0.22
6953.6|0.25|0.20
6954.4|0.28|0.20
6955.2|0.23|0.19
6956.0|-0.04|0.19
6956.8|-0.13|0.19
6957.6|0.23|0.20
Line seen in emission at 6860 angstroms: [O II]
